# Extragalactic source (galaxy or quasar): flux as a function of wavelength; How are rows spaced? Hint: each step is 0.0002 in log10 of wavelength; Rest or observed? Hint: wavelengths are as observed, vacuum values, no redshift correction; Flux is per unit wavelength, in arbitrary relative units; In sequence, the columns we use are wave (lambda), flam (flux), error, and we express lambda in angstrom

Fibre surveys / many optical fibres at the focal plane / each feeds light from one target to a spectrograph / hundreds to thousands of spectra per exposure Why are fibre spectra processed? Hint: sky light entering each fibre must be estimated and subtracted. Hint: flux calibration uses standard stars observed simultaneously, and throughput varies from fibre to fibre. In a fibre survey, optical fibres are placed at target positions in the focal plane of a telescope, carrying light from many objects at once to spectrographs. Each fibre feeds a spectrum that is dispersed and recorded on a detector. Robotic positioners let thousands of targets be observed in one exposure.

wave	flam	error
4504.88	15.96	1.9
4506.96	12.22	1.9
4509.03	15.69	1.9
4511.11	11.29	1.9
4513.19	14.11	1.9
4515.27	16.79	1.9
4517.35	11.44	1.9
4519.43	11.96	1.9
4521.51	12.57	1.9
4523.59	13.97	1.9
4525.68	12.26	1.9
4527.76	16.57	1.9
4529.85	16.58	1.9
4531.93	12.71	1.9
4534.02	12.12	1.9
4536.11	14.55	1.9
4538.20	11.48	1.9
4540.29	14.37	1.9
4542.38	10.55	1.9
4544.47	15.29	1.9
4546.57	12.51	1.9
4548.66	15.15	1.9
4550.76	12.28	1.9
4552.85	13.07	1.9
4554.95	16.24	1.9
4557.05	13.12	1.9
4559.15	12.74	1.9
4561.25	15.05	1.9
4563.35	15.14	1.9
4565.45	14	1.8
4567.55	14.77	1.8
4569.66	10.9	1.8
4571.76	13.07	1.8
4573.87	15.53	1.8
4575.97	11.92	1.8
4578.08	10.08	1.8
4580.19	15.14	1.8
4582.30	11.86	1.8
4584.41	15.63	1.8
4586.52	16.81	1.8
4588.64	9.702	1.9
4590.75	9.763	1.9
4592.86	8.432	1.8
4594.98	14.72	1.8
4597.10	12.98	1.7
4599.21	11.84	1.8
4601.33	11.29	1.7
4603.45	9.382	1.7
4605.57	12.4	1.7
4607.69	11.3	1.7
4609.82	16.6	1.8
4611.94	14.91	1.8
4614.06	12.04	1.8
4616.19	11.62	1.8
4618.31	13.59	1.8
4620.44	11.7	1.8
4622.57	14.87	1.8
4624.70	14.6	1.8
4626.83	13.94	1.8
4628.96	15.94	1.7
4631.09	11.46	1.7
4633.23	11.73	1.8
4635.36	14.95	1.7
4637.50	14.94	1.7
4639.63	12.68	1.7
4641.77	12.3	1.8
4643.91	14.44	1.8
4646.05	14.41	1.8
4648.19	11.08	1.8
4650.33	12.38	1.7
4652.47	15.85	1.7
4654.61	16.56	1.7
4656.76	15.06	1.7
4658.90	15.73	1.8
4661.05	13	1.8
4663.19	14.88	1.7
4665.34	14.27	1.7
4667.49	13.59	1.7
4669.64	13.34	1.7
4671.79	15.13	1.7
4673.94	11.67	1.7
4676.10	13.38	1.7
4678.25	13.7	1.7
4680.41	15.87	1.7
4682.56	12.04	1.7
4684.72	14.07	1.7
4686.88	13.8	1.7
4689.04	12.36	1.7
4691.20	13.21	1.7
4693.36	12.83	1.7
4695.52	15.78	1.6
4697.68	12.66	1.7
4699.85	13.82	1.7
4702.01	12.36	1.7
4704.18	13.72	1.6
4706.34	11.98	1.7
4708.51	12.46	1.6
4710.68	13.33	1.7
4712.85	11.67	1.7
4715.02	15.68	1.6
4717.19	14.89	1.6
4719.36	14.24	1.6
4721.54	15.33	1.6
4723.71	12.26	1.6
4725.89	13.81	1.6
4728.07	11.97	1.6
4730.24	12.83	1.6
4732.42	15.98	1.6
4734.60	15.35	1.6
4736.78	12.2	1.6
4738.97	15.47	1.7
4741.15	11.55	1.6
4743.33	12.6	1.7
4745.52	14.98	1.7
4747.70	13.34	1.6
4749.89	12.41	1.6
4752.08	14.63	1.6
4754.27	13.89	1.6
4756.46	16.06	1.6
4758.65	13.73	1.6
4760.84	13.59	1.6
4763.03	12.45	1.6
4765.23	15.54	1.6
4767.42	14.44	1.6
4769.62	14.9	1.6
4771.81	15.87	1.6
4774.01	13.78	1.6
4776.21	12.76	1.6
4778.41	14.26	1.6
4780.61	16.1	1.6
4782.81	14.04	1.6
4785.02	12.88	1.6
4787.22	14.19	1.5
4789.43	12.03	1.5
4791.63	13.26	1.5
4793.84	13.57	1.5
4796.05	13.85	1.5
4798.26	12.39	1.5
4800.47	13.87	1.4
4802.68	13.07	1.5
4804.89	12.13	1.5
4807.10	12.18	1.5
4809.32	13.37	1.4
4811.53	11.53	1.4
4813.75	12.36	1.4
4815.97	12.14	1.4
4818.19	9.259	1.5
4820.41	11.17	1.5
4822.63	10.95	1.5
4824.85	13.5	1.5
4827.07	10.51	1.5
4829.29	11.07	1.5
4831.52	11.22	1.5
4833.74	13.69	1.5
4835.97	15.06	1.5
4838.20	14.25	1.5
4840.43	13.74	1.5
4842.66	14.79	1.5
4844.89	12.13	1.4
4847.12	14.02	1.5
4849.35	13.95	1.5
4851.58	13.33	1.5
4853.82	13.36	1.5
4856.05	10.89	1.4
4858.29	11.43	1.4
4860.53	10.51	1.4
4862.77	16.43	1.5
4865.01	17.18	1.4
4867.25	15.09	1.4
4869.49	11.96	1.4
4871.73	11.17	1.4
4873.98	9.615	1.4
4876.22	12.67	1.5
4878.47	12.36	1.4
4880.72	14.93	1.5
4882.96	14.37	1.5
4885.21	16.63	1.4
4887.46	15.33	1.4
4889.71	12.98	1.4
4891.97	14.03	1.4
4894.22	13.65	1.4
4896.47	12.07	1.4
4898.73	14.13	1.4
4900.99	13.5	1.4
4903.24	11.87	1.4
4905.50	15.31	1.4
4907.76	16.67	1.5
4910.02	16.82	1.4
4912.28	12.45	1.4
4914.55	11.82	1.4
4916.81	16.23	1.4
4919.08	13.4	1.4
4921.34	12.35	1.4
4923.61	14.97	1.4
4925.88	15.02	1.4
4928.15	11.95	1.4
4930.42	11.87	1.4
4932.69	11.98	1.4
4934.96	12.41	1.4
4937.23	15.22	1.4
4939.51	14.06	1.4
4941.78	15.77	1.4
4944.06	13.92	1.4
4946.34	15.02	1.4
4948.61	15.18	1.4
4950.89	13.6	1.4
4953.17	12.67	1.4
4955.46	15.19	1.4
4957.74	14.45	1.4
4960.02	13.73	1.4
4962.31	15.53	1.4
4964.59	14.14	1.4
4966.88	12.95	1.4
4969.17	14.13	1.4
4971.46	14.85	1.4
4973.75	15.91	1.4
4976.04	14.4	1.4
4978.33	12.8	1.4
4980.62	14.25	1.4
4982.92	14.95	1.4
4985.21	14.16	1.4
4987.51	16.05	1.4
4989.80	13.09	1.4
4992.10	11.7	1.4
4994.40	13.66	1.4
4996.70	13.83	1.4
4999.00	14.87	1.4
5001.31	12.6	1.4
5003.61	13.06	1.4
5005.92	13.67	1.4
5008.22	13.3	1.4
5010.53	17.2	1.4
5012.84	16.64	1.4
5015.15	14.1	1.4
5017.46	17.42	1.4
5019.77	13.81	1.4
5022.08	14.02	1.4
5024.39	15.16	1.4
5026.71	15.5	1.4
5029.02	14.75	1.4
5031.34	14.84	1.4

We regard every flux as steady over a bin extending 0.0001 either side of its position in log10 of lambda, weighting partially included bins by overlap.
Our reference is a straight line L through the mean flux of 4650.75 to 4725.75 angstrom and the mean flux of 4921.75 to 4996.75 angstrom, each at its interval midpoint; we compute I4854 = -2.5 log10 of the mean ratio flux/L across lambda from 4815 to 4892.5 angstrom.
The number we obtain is 0.075 mag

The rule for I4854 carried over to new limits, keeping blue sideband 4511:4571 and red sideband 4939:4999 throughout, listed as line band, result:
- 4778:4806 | 0.04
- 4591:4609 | 0.19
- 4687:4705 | 0.04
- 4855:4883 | 0.09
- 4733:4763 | 0.01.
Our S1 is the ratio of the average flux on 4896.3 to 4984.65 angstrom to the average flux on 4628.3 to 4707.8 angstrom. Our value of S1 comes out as 1.0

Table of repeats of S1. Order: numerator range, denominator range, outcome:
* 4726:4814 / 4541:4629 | 1.04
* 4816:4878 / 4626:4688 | 0.92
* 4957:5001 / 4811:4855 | 1.12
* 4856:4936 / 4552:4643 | 1.03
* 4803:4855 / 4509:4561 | 0.93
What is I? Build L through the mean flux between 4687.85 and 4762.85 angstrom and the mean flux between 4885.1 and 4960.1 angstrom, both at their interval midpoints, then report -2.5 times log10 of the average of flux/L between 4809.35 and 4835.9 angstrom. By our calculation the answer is 0.17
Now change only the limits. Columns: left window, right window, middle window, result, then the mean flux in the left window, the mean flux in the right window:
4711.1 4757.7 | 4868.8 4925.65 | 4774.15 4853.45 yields 0.07 mag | 13.9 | 13.7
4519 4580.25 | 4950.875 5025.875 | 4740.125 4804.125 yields 0.01 mag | 13.5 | 14.3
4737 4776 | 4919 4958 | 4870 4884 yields 0.12 mag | 14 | 13.8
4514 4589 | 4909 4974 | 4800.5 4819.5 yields 0.15 mag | 13.6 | 14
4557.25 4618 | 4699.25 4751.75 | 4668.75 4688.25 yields -0.03 mag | 12.9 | 13.5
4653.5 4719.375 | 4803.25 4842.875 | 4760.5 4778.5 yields -0.10 mag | 13.8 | 12.3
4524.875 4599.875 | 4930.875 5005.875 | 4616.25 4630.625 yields -0.03 mag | 13.3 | 14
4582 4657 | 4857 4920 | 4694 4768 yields -0.03 mag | 13.2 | 13.7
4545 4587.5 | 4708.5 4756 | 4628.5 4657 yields 0.00 mag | 13.8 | 13.7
